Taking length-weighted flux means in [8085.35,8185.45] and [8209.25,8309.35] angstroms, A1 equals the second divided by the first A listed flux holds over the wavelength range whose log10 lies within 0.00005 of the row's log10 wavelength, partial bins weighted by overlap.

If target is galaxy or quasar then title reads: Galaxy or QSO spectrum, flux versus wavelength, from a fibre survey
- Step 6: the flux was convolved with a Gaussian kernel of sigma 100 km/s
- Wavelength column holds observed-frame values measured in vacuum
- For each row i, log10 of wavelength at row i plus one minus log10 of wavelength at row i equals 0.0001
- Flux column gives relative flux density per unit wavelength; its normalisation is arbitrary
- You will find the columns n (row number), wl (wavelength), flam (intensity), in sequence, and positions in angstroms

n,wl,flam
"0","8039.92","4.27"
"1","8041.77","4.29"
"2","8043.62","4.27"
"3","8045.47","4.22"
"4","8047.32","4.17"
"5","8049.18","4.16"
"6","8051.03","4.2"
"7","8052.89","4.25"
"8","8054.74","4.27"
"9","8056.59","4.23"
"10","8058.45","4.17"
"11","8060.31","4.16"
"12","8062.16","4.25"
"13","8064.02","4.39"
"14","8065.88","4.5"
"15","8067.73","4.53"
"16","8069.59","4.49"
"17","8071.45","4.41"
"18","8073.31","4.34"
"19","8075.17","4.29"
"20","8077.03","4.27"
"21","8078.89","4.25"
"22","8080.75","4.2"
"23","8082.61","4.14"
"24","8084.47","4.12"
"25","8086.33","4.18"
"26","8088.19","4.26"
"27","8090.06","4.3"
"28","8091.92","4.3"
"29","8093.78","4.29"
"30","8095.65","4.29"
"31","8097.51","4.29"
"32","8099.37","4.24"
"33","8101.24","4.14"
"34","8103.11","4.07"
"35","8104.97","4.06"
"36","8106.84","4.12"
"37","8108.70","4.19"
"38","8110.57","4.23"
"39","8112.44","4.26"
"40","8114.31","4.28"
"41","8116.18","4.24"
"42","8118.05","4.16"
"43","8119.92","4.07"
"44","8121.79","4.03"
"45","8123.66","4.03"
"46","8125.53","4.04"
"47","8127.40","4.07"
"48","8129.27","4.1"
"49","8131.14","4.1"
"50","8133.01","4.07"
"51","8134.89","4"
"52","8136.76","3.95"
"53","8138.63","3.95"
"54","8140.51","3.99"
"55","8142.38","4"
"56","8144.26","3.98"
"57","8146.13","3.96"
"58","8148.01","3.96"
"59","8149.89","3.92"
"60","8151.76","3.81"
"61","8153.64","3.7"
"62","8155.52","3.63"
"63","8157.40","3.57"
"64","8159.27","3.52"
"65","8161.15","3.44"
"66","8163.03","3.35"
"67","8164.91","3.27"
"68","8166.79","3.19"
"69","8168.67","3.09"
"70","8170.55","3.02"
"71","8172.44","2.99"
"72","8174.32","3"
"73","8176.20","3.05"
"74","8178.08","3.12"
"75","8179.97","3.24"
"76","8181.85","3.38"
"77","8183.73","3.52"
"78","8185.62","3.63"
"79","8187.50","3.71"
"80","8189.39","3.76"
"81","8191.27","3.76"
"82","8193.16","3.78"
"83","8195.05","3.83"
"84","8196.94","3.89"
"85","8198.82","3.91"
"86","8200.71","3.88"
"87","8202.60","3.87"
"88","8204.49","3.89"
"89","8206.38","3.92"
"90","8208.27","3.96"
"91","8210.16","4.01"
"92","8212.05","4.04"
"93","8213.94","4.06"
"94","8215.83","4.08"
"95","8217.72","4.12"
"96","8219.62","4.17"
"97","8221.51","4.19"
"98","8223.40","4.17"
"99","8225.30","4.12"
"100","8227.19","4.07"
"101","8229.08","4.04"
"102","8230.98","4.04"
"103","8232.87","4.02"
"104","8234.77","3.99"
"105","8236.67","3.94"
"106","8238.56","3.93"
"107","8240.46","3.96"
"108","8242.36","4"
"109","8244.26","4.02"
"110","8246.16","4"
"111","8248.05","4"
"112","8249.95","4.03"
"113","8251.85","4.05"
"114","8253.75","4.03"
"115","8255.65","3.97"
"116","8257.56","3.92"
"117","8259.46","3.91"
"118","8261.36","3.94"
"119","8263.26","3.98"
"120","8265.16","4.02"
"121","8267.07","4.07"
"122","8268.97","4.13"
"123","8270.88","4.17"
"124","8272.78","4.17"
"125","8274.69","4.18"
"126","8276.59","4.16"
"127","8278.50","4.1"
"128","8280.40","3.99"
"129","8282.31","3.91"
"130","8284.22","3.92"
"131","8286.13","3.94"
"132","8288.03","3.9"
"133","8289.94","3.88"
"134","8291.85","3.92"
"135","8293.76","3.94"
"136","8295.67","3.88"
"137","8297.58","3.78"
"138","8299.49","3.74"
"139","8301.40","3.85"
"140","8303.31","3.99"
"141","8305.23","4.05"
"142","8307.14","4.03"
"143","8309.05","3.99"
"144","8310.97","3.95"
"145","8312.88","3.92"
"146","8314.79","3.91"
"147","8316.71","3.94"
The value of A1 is 1.0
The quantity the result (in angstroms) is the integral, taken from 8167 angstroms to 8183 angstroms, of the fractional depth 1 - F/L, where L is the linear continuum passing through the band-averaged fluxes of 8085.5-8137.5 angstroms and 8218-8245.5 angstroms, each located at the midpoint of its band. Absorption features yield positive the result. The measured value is 3.8 angstroms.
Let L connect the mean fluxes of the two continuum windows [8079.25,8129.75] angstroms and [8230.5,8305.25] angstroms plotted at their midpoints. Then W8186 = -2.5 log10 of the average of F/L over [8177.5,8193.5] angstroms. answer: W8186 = 0.15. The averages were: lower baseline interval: 4.18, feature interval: 3.54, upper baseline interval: 3.98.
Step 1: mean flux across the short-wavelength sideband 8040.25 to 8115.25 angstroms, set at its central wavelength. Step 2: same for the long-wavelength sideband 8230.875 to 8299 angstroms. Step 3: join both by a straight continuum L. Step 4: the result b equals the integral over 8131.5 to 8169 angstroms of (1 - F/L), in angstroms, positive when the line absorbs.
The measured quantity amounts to 3.78 angstroms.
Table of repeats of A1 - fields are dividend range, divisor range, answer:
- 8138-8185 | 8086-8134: 0.84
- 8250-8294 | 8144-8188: 1.16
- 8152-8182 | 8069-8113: 0.78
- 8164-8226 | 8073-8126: 0.88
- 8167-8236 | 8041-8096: 0.88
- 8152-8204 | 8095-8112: 0.84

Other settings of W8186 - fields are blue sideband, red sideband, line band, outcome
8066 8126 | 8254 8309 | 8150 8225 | 0.12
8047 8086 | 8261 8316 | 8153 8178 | 0.25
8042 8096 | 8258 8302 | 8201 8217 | 0.03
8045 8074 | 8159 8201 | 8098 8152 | -0.07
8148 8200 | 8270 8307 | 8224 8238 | -0.08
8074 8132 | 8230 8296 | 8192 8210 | 0.05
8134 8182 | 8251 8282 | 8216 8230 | -0.08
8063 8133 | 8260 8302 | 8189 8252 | 0.02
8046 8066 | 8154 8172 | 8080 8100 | -0.08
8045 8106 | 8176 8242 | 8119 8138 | 0.01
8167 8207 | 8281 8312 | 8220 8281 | -0.08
